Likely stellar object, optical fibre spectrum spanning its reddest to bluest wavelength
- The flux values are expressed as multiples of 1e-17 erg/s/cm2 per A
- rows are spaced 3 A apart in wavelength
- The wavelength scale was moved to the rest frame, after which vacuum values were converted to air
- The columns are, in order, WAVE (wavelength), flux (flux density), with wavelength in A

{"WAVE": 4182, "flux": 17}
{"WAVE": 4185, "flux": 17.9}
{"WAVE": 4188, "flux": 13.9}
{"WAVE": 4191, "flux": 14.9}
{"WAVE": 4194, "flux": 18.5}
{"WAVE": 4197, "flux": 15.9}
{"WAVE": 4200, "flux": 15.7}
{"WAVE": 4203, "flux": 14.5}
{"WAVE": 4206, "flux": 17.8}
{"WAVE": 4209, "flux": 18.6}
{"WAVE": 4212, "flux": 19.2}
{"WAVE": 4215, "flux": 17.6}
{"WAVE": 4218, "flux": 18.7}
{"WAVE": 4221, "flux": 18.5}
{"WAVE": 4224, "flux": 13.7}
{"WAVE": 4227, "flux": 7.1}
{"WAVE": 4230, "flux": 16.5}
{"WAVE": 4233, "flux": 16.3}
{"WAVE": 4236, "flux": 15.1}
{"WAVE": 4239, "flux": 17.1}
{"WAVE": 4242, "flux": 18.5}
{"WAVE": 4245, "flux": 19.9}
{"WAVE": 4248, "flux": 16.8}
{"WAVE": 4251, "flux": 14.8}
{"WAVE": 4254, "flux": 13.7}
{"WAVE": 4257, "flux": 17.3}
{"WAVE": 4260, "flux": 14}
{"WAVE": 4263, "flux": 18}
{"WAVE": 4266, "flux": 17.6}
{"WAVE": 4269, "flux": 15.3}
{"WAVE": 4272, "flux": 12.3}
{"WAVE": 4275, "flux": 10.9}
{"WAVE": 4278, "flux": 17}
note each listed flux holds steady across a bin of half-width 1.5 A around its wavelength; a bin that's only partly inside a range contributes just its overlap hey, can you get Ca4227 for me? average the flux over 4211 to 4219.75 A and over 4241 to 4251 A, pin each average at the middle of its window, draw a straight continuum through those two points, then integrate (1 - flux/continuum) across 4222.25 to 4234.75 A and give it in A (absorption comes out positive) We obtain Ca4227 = 3.2 A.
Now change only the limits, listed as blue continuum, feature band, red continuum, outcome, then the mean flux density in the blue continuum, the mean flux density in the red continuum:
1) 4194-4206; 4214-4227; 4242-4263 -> 0.2 A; 16.1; 16.4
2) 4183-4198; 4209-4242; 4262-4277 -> -1.3 A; 16.3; 14.8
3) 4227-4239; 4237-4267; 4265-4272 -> -2.9 A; 15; 15.5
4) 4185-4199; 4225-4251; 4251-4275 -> -0.6 A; 16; 15.1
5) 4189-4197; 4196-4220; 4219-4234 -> -2.8 A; 16.4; 14.5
